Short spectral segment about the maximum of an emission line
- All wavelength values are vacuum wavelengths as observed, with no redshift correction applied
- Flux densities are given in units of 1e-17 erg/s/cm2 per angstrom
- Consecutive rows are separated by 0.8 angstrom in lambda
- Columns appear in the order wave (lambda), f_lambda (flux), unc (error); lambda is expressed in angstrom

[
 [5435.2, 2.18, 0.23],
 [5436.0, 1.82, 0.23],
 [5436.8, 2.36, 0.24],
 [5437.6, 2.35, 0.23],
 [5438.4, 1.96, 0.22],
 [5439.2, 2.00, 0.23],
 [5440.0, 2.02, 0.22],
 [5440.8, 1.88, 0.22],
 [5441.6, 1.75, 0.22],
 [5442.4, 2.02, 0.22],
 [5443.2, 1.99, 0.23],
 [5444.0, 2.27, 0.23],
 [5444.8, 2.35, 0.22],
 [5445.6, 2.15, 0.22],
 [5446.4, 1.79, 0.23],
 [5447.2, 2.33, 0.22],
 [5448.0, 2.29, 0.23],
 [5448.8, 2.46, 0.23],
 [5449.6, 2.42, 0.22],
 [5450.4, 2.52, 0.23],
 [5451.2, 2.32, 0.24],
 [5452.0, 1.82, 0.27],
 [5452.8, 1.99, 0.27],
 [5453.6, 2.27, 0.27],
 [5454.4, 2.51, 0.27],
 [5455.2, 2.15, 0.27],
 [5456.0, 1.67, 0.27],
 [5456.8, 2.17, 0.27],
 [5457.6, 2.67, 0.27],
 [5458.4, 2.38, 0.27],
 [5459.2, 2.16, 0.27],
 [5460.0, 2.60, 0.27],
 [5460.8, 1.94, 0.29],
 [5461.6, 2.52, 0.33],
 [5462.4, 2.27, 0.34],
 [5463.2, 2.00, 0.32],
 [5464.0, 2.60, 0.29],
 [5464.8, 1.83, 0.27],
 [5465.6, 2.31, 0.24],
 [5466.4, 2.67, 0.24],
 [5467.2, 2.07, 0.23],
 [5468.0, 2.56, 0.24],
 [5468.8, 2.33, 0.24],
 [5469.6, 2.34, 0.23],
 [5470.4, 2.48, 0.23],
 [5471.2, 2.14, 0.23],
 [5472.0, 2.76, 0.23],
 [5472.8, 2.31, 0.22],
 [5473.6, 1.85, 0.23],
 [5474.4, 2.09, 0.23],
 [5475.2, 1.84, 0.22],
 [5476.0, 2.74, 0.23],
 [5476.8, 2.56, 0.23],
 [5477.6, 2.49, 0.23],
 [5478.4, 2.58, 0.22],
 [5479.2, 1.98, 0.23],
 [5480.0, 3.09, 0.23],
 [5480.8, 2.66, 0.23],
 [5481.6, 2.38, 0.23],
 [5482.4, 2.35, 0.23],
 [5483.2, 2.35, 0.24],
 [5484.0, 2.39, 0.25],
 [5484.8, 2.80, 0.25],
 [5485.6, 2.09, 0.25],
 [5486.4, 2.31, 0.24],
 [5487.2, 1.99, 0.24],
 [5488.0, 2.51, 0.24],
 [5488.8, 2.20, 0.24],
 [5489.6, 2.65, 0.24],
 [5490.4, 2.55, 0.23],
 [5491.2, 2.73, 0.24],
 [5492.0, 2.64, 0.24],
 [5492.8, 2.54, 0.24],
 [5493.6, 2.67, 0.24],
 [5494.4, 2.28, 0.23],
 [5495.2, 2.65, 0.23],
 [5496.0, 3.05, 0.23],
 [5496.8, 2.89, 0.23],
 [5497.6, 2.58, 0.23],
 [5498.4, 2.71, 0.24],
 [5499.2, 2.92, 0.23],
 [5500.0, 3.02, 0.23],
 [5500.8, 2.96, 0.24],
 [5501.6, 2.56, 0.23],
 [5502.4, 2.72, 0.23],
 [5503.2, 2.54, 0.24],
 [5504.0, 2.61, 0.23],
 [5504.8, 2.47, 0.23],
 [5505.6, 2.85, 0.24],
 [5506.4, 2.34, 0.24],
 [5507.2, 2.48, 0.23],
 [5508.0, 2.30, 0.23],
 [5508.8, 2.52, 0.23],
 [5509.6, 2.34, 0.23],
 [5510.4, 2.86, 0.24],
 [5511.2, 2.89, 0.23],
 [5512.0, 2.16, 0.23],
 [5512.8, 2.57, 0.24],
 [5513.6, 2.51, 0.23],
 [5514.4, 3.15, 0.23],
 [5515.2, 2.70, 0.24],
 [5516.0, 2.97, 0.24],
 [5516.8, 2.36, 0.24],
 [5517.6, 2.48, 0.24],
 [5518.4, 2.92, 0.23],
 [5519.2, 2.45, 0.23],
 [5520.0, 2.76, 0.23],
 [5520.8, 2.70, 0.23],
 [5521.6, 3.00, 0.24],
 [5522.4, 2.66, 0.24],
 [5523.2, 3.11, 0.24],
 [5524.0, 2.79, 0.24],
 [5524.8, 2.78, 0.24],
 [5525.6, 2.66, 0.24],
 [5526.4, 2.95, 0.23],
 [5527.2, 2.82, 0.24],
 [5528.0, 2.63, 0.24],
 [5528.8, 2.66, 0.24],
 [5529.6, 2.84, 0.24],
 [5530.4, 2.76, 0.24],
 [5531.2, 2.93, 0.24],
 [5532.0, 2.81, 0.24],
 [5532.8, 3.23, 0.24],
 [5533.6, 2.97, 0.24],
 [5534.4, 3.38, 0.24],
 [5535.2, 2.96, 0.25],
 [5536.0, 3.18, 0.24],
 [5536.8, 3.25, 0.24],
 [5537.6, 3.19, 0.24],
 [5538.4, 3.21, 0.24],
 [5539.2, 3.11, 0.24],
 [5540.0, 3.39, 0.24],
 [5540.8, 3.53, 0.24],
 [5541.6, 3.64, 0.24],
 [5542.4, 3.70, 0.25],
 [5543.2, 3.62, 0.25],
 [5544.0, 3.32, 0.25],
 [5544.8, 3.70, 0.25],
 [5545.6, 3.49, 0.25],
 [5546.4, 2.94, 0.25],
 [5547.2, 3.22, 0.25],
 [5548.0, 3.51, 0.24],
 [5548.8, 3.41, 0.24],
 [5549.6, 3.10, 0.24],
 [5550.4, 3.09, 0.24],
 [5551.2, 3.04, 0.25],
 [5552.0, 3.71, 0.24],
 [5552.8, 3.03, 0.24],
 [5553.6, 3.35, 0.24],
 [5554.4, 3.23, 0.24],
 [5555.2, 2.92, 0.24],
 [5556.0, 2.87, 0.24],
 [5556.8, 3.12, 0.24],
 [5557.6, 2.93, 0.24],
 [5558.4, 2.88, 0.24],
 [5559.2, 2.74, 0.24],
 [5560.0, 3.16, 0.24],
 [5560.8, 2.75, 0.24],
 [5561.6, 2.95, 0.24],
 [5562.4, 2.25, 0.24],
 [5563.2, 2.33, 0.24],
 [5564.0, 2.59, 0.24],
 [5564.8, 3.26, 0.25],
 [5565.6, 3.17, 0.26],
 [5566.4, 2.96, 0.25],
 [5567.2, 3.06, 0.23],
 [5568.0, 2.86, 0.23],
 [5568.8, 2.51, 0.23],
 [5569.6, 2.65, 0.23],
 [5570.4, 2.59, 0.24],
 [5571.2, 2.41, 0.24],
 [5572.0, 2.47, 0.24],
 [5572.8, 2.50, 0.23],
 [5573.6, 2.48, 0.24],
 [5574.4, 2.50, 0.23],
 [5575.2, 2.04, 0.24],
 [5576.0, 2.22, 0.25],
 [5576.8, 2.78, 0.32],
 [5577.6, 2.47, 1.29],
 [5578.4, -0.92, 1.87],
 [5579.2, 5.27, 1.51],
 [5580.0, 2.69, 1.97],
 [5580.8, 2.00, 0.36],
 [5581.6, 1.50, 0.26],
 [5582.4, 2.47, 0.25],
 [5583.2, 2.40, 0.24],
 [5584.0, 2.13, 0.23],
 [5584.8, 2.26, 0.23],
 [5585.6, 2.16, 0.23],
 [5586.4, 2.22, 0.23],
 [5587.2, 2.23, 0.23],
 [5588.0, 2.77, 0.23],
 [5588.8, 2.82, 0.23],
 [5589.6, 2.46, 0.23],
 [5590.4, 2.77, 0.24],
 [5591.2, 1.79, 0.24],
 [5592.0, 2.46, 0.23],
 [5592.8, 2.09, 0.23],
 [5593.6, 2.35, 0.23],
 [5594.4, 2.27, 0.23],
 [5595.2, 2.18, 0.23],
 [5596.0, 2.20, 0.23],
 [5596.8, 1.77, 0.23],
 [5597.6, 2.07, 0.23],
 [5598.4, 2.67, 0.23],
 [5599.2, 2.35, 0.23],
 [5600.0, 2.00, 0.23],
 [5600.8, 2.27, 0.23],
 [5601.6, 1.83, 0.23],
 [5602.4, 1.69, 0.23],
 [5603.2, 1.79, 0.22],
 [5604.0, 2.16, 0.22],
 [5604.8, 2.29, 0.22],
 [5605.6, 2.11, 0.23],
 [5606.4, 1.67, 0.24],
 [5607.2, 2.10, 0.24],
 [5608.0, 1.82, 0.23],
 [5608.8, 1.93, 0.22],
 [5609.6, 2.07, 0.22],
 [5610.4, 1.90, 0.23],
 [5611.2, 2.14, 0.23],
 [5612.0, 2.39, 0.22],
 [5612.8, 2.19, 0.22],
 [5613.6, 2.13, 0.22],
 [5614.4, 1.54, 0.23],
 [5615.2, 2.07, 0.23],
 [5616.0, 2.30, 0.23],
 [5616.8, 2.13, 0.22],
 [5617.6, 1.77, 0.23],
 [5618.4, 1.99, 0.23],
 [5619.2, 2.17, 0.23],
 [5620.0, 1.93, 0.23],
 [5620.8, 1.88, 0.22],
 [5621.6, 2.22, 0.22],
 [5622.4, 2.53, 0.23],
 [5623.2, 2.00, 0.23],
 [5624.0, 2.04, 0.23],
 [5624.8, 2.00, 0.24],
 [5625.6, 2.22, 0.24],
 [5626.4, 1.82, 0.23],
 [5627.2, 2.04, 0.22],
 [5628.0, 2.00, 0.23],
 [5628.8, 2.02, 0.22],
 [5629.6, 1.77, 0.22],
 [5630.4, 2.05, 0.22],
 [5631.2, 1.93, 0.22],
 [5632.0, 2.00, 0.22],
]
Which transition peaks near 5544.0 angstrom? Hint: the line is C III]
